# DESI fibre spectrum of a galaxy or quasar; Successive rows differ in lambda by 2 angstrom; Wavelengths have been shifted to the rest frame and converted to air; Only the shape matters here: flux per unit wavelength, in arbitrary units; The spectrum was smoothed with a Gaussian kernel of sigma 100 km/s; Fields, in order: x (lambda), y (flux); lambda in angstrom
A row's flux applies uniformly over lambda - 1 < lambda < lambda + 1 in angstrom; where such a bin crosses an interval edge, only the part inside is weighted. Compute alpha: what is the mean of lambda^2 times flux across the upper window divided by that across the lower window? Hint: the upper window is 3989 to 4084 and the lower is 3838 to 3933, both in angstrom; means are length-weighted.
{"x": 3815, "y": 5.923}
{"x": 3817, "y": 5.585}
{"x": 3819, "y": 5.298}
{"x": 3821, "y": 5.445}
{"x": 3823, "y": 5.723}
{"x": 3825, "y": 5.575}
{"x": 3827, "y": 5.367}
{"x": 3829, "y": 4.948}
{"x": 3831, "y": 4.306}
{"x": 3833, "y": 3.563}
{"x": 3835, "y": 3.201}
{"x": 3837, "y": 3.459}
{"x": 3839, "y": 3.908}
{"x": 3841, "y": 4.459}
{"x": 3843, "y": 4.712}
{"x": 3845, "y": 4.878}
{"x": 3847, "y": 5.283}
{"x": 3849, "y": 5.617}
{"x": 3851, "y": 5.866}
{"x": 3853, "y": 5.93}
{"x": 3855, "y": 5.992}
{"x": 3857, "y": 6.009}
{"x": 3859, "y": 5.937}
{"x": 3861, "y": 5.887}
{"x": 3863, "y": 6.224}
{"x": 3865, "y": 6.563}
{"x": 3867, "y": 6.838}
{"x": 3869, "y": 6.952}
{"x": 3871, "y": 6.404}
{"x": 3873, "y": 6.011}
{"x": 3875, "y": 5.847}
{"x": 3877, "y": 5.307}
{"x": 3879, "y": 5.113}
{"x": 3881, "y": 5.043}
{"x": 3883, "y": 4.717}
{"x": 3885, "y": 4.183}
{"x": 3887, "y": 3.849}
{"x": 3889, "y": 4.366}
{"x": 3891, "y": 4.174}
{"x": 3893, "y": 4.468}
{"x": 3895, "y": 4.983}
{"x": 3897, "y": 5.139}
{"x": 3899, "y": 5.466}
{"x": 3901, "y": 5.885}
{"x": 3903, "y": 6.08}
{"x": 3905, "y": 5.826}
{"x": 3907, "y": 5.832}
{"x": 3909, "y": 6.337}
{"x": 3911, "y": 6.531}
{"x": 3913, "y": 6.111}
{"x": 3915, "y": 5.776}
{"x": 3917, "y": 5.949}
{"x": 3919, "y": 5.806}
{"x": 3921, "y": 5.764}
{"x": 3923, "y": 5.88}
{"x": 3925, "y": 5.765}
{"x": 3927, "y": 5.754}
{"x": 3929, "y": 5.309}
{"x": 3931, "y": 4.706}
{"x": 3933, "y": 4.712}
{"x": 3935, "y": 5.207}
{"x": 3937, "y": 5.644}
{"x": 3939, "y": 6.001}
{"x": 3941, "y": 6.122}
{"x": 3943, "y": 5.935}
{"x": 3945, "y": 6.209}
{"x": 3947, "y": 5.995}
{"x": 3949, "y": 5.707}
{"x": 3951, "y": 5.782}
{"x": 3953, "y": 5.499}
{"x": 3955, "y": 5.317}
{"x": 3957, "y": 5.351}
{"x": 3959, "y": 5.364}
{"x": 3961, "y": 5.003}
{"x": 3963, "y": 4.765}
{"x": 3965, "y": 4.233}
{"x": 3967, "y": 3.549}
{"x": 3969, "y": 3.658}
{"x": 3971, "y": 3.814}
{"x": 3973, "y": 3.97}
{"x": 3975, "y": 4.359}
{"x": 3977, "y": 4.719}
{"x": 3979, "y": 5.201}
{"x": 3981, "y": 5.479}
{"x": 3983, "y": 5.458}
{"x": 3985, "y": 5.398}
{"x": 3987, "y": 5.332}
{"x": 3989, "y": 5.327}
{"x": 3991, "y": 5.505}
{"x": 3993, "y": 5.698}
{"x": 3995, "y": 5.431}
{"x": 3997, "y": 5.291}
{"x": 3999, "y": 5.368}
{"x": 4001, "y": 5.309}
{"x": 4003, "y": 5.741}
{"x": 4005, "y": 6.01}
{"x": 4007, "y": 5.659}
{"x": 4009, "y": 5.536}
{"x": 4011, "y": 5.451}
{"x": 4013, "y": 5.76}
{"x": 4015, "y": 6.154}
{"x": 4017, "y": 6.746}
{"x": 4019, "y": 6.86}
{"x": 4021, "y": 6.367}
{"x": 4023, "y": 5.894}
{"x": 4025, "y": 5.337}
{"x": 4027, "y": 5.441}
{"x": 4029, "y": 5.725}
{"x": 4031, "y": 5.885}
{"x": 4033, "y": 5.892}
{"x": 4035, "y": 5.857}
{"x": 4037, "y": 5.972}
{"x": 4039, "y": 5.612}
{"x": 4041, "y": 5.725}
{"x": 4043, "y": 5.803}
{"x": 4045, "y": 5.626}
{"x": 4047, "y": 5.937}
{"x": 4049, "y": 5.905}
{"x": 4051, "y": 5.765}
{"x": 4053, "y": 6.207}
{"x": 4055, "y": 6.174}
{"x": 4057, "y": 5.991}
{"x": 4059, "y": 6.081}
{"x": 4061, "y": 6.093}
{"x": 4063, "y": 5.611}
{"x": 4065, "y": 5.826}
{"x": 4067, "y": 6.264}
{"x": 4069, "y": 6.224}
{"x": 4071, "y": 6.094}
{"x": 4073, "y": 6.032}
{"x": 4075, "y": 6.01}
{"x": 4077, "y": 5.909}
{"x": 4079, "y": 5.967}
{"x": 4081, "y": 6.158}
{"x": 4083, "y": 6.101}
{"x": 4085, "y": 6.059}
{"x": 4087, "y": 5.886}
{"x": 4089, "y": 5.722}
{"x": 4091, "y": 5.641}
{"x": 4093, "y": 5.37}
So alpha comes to 1.15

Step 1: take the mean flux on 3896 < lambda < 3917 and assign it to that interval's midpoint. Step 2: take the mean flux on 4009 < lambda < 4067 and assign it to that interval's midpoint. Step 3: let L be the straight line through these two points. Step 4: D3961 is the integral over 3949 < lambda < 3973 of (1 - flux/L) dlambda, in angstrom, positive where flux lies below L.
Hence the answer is 4.64 angstrom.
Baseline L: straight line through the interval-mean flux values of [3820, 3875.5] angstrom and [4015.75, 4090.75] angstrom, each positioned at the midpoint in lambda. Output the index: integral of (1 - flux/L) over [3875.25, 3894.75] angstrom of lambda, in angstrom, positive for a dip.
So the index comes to 3.00 angstrom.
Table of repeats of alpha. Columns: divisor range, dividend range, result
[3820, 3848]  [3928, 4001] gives 1.20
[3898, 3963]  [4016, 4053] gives 1.10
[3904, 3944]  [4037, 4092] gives 1.11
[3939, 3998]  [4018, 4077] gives 1.20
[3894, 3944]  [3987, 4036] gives 1.06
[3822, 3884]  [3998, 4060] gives 1.20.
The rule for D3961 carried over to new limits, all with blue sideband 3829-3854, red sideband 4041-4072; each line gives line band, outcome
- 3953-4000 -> 4.4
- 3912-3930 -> -2.4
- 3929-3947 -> -1.2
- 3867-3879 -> -3.2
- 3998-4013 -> 0.1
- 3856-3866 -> -2.9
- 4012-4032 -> -0.9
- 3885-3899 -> 1.1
